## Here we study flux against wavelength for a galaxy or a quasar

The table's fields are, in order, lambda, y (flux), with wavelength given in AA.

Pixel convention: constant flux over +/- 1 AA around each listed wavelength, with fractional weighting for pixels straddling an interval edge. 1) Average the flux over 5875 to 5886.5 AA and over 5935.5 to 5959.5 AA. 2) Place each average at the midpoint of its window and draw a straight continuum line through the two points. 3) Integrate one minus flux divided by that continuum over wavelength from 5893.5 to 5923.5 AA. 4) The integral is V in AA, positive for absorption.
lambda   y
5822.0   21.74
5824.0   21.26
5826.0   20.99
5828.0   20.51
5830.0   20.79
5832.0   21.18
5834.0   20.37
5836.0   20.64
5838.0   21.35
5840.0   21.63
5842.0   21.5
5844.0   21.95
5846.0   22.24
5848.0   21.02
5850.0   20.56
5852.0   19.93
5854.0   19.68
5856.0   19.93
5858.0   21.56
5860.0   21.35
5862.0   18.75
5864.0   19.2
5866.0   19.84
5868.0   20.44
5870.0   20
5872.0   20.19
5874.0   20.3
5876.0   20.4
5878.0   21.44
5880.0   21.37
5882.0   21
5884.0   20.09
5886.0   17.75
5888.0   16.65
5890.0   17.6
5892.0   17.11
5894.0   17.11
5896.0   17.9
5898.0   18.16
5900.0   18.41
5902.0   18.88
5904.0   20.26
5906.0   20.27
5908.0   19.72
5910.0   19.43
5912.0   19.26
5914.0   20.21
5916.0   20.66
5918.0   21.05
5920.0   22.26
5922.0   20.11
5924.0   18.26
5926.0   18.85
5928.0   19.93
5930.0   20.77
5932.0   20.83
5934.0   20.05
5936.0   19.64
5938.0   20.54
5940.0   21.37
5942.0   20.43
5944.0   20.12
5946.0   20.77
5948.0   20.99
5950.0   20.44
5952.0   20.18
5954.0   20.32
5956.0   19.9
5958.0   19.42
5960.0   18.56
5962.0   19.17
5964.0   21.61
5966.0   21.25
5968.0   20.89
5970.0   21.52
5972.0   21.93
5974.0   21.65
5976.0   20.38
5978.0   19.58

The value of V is 1.2 AA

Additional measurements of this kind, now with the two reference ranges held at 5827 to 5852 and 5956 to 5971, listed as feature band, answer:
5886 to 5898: 1.95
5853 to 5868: 0.64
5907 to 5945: 0.68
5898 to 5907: 0.60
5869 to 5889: 0.89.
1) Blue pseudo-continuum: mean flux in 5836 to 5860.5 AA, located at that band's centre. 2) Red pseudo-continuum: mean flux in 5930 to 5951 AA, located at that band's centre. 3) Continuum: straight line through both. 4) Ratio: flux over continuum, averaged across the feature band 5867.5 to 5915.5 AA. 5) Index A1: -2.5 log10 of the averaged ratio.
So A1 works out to 0.08 mag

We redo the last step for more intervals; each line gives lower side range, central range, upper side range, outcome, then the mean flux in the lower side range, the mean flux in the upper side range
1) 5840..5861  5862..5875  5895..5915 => 0.03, 21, 19.2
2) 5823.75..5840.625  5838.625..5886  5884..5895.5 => -0.08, 20.9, 17.5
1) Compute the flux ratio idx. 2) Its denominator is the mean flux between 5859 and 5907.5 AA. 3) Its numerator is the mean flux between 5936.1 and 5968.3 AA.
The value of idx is 1.05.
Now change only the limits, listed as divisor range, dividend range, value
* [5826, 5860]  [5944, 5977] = 0.98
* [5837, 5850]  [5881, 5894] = 0.85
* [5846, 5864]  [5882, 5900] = 0.88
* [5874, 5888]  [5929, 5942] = 1.02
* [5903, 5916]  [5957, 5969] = 1.01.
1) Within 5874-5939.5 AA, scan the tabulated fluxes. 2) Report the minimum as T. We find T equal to 16.65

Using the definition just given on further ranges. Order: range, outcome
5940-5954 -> 20.12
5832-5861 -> 19.68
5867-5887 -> 17.75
